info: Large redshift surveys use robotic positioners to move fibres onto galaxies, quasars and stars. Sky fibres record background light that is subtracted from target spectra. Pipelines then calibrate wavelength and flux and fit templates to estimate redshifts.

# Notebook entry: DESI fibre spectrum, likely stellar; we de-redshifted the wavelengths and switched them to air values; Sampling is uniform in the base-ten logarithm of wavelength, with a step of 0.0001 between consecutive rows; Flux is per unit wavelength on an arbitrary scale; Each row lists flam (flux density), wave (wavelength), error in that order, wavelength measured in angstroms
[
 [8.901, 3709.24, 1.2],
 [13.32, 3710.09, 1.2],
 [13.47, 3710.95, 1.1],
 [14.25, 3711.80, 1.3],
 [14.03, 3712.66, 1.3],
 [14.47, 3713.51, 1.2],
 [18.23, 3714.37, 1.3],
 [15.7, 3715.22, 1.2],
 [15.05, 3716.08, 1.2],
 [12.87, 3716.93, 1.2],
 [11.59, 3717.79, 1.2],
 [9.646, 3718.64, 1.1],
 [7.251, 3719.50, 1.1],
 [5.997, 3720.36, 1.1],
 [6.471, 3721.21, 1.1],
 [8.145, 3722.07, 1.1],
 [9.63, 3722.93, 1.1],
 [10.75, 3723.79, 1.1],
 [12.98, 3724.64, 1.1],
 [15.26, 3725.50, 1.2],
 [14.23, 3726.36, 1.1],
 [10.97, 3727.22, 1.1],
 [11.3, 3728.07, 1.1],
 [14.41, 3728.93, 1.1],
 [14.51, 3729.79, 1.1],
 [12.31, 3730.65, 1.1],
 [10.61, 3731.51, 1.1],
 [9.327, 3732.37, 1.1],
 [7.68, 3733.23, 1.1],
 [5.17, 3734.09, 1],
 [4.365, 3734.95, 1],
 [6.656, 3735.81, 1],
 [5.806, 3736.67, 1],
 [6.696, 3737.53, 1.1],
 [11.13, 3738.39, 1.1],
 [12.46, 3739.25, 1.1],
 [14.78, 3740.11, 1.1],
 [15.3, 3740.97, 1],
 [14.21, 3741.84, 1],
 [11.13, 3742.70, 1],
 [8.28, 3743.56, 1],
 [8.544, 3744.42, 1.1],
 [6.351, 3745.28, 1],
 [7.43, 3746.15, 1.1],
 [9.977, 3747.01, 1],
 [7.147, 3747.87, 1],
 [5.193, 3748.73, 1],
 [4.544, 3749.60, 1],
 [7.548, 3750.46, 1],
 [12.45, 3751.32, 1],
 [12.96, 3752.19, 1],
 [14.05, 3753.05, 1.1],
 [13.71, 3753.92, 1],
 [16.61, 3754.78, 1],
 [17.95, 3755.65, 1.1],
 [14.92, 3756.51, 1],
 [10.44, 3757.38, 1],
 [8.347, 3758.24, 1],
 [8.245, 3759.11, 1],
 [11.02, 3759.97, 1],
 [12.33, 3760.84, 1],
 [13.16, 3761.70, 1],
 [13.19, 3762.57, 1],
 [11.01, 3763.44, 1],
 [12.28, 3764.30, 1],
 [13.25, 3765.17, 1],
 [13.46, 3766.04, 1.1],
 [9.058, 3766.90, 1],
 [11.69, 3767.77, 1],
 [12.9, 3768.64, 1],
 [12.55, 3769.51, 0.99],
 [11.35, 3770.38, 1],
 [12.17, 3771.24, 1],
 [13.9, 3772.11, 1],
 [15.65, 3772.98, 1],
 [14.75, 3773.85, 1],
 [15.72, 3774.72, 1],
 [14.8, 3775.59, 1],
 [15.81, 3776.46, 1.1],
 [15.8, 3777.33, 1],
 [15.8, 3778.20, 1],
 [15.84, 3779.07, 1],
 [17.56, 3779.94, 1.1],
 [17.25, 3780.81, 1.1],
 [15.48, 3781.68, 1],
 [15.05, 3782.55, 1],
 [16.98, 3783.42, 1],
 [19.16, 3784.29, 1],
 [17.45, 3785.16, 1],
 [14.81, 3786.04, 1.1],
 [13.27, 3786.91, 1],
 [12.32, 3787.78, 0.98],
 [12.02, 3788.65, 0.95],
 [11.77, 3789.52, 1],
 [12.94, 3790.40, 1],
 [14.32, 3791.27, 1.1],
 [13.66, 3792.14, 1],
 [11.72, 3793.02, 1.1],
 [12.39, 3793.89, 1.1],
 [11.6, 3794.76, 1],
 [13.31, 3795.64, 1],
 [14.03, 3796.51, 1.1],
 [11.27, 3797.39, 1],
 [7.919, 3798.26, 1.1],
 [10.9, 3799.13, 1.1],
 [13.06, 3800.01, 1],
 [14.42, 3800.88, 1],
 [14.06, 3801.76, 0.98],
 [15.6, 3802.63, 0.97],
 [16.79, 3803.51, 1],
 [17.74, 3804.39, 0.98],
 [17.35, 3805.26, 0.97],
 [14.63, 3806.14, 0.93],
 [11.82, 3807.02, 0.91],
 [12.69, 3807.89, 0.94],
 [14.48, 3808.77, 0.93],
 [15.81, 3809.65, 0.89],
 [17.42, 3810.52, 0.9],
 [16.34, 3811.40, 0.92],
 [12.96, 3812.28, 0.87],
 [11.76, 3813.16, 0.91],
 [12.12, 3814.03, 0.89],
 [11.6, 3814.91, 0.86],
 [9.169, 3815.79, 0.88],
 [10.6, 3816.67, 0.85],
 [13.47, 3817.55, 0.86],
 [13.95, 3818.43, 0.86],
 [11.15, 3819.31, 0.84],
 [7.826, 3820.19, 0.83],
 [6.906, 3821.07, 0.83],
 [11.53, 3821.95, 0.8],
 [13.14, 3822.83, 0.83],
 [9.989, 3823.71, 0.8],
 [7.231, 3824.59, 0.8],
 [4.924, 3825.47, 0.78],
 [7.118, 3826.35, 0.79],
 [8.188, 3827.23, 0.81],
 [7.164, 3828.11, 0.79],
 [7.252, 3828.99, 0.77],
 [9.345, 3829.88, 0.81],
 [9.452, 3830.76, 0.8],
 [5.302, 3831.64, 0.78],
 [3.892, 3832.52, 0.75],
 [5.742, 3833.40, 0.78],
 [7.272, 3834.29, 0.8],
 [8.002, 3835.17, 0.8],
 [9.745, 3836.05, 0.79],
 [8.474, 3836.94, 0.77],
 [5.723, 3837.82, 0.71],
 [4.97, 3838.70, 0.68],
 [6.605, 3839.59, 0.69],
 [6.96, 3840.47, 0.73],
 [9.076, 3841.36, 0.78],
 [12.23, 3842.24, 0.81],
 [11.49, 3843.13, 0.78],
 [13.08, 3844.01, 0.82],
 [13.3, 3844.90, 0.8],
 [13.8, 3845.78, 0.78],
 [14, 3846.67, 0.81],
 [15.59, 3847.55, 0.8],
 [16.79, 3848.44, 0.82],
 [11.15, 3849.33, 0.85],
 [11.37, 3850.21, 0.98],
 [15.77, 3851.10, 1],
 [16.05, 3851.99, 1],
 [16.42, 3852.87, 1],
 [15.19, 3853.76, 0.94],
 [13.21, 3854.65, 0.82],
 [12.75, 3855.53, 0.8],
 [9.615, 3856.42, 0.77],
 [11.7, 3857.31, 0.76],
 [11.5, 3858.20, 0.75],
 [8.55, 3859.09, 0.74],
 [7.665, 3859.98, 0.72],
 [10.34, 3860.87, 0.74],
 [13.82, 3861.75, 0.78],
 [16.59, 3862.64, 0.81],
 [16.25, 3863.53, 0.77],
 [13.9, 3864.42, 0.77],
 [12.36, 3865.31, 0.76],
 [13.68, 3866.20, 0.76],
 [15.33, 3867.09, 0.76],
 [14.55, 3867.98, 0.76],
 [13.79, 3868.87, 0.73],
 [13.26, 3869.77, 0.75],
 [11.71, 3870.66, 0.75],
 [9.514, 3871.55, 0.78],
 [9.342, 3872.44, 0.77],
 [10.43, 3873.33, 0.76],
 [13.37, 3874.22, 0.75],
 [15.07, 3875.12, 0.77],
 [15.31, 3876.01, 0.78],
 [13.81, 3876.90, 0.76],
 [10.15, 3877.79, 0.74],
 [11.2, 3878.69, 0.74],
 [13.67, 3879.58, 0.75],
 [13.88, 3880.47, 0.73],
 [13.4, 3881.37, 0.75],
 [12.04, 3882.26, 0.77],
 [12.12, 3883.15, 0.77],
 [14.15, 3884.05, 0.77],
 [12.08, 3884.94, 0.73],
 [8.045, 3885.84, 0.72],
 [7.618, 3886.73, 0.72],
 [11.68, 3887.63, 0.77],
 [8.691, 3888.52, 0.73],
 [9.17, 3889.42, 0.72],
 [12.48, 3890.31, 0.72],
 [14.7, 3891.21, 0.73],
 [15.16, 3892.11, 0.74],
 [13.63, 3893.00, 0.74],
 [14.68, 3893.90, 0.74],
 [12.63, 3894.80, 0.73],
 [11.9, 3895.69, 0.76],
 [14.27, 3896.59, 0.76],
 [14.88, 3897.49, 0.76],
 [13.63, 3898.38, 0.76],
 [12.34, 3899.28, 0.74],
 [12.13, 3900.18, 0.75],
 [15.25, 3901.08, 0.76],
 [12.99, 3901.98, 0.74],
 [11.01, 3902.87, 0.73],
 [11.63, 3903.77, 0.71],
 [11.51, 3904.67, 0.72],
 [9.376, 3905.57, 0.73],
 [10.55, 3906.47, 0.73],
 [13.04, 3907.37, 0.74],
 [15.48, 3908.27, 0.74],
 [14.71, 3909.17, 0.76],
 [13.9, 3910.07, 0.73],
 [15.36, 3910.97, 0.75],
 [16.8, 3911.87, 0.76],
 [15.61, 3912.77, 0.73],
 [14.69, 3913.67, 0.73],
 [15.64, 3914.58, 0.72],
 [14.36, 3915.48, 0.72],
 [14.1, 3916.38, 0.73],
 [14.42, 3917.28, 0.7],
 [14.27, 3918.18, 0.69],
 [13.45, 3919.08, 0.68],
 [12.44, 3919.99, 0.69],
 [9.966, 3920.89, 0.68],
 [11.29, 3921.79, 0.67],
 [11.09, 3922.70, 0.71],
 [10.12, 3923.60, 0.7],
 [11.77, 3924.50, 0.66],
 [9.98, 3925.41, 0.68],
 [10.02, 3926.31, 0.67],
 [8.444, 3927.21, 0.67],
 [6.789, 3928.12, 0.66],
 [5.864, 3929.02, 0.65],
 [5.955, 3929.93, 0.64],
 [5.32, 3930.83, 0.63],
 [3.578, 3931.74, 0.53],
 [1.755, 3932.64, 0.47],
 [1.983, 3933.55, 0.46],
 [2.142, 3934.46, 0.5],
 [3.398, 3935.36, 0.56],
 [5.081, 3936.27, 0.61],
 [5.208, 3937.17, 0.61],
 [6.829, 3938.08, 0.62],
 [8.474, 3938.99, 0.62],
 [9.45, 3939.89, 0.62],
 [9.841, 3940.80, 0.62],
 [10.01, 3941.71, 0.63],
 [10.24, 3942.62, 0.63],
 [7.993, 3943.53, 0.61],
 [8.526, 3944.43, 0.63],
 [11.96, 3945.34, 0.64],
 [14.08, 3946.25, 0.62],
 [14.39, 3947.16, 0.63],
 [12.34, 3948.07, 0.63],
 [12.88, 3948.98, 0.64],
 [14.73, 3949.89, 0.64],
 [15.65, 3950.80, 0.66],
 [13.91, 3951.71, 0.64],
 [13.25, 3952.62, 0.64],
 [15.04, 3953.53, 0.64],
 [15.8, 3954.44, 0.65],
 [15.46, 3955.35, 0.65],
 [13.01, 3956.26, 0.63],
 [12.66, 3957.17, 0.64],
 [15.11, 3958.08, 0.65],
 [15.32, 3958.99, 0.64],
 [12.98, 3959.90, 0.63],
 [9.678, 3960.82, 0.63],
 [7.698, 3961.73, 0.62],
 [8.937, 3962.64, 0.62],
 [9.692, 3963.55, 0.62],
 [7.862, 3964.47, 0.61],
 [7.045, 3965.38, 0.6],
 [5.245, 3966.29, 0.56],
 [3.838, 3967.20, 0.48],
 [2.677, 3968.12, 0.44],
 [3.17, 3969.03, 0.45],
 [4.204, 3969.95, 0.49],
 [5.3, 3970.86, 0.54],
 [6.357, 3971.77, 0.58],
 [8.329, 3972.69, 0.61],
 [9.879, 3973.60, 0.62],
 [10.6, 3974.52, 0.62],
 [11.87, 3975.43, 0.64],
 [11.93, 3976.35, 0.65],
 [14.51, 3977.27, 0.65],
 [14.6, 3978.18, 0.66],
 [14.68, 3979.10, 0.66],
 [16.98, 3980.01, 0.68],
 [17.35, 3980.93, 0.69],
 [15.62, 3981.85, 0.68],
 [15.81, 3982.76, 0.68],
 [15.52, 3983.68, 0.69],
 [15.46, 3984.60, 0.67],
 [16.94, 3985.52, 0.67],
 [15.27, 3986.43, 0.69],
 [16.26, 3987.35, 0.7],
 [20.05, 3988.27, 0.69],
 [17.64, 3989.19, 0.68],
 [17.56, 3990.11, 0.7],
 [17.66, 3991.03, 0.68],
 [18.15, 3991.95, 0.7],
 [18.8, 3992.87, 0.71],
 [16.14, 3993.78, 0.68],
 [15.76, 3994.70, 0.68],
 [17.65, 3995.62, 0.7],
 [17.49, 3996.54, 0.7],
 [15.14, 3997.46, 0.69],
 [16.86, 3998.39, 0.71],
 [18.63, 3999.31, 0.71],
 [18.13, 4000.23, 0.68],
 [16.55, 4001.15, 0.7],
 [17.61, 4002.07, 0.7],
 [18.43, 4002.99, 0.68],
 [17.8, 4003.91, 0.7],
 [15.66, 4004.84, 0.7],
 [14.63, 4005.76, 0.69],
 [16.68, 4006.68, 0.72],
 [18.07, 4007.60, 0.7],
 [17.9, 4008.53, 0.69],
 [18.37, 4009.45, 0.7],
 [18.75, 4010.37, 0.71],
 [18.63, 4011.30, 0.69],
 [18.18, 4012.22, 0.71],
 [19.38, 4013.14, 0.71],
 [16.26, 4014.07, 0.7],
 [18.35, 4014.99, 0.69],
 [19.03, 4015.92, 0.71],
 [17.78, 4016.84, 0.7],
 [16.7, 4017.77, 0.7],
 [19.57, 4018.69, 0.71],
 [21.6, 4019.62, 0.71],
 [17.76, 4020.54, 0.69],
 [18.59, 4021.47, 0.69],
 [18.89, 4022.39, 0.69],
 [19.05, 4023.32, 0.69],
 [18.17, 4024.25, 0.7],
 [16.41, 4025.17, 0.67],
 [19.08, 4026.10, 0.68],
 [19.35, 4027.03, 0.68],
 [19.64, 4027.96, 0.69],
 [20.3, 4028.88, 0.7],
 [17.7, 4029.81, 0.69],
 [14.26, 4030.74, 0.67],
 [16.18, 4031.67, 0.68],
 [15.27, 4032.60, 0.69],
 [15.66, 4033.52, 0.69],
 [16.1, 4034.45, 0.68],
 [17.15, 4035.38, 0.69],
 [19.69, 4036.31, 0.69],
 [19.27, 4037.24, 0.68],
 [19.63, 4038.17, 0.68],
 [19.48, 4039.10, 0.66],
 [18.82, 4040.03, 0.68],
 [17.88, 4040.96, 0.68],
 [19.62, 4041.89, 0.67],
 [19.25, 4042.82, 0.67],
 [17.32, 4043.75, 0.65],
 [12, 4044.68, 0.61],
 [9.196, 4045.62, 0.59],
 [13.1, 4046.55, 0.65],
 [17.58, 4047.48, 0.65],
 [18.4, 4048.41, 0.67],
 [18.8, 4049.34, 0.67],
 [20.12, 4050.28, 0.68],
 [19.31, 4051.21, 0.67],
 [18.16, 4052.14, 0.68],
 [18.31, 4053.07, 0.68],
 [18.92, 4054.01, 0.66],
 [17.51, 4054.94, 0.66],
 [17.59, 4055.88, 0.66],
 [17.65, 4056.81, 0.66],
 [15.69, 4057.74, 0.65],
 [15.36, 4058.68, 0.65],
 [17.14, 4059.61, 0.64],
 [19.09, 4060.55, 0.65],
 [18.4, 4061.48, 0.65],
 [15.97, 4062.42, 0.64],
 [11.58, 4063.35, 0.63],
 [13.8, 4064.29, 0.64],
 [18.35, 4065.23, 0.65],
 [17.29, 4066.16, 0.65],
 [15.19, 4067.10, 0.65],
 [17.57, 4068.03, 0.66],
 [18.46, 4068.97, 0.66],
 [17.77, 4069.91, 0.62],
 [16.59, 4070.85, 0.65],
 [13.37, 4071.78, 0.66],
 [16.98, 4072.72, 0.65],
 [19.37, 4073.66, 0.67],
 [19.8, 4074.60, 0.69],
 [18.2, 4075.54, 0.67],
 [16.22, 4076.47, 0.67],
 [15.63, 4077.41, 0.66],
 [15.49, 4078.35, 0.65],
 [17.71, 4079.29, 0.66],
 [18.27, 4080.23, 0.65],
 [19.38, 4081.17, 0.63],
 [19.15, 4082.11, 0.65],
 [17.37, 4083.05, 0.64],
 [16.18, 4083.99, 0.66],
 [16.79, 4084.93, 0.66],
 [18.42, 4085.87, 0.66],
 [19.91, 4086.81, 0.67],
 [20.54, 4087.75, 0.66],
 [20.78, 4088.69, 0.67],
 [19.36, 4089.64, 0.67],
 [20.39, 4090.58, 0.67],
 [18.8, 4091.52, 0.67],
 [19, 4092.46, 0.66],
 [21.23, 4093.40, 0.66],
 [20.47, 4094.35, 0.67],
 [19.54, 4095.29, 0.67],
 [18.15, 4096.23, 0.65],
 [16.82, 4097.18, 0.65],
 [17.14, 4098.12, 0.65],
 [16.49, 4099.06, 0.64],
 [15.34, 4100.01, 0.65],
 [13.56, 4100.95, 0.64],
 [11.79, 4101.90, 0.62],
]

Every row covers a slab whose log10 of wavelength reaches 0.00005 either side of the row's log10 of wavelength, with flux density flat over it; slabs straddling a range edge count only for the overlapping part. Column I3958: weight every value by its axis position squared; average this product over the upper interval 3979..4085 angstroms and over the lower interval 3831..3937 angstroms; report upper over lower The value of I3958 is 1.6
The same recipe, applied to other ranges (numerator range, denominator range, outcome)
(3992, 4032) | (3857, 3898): 1.53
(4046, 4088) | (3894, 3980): 1.72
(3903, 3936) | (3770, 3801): 0.80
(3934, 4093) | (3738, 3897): 1.41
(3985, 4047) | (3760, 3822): 1.46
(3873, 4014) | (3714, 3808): 1.12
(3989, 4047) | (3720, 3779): 1.78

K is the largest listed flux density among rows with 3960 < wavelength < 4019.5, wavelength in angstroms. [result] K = 20.05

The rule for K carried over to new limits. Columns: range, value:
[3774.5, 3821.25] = 19.16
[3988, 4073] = 21.6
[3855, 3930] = 16.8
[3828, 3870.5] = 16.79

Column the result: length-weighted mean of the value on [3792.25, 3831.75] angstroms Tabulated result 11.8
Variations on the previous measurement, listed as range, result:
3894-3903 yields 13.2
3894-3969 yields 10.9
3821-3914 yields 11.7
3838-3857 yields 12.3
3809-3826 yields 11.5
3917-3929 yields 10.8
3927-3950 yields 7.87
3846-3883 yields 13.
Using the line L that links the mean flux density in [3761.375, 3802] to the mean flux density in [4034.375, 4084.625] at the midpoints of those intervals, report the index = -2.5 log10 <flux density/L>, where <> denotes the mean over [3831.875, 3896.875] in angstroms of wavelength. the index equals 0.24 mag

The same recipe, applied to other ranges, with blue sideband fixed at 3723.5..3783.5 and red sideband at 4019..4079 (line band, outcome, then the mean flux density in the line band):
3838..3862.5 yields 0.15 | 12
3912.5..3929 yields 0.25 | 11.9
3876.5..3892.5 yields 0.21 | 11.9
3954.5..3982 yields 0.46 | 10.4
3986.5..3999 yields -0.06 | 17.3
